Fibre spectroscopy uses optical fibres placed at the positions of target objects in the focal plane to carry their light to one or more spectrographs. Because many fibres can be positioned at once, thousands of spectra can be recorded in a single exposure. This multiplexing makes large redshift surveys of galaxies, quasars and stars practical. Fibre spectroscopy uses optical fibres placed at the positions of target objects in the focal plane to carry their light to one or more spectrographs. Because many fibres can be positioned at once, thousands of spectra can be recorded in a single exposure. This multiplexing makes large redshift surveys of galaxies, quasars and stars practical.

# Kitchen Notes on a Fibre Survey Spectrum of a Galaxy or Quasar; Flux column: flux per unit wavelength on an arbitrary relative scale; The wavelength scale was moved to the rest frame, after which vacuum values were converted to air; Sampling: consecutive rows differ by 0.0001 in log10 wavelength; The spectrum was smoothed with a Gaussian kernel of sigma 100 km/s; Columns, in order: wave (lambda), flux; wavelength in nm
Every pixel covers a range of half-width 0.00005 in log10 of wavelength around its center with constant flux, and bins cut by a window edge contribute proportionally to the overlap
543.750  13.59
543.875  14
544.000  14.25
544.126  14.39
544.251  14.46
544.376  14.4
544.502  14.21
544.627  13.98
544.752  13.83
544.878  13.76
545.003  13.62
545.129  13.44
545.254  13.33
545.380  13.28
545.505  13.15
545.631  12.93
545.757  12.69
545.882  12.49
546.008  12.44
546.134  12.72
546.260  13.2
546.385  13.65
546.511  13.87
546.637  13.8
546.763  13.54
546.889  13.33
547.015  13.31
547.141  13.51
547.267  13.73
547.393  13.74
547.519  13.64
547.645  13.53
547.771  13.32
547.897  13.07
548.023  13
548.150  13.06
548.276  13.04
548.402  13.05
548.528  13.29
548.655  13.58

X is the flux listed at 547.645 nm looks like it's 13.53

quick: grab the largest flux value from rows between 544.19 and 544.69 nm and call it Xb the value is 14.46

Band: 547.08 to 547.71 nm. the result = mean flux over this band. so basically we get 13.6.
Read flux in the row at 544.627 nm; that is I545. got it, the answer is 13.98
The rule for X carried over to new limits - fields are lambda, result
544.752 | 13.83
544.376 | 14.4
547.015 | 13.31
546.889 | 13.33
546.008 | 12.44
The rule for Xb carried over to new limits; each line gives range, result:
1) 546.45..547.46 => 13.87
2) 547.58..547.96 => 13.53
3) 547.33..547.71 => 13.74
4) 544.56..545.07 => 13.98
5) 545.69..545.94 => 12.69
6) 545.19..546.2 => 13.33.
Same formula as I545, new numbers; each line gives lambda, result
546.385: 13.65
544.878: 13.76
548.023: 13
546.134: 12.72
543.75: 13.59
